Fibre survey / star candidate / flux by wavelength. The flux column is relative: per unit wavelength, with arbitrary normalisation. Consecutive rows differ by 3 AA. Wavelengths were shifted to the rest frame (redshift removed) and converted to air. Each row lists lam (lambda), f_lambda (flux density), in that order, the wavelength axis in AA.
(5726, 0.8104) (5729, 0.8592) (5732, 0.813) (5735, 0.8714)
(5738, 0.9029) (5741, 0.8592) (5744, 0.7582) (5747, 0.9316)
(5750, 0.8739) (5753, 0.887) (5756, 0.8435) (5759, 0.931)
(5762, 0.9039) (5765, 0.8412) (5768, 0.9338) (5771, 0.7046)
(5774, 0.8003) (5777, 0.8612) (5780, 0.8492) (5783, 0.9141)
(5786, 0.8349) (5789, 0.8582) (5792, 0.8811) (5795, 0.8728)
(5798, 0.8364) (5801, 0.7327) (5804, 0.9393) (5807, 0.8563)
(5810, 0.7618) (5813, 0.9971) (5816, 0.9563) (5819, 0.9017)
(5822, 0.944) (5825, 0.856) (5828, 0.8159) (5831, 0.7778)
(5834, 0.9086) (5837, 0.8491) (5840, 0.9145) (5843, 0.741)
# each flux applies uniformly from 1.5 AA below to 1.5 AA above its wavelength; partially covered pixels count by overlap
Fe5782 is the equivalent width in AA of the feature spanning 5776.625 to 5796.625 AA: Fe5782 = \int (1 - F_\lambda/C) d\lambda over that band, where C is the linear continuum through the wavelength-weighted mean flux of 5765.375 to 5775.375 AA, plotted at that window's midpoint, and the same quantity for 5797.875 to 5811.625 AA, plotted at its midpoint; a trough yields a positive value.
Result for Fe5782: -1.1 AA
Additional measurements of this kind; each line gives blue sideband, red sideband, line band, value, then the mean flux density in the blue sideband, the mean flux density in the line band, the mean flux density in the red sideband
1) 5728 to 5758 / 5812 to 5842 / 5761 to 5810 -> 1.5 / 0.861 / 0.848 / 0.888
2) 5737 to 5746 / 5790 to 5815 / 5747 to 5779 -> -0.5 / 0.842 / 0.861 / 0.862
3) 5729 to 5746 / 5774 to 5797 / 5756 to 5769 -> -0.6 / 0.845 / 0.894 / 0.862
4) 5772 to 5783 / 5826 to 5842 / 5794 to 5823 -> -1.1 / 0.841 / 0.879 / 0.85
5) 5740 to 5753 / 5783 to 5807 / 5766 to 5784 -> 0.3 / 0.859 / 0.842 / 0.855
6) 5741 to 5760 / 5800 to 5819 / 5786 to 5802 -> 0.7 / 0.868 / 0.839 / 0.88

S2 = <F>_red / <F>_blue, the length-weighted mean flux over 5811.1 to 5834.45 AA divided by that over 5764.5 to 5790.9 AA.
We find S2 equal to 1.1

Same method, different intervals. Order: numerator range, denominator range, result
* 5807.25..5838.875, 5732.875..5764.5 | 1.00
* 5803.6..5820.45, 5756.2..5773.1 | 1.05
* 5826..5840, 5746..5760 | 0.95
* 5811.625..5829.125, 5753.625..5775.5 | 1.07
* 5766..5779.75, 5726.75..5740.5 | 0.96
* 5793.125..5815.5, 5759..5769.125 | 0.96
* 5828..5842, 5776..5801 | 1.00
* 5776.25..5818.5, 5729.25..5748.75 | 1.01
